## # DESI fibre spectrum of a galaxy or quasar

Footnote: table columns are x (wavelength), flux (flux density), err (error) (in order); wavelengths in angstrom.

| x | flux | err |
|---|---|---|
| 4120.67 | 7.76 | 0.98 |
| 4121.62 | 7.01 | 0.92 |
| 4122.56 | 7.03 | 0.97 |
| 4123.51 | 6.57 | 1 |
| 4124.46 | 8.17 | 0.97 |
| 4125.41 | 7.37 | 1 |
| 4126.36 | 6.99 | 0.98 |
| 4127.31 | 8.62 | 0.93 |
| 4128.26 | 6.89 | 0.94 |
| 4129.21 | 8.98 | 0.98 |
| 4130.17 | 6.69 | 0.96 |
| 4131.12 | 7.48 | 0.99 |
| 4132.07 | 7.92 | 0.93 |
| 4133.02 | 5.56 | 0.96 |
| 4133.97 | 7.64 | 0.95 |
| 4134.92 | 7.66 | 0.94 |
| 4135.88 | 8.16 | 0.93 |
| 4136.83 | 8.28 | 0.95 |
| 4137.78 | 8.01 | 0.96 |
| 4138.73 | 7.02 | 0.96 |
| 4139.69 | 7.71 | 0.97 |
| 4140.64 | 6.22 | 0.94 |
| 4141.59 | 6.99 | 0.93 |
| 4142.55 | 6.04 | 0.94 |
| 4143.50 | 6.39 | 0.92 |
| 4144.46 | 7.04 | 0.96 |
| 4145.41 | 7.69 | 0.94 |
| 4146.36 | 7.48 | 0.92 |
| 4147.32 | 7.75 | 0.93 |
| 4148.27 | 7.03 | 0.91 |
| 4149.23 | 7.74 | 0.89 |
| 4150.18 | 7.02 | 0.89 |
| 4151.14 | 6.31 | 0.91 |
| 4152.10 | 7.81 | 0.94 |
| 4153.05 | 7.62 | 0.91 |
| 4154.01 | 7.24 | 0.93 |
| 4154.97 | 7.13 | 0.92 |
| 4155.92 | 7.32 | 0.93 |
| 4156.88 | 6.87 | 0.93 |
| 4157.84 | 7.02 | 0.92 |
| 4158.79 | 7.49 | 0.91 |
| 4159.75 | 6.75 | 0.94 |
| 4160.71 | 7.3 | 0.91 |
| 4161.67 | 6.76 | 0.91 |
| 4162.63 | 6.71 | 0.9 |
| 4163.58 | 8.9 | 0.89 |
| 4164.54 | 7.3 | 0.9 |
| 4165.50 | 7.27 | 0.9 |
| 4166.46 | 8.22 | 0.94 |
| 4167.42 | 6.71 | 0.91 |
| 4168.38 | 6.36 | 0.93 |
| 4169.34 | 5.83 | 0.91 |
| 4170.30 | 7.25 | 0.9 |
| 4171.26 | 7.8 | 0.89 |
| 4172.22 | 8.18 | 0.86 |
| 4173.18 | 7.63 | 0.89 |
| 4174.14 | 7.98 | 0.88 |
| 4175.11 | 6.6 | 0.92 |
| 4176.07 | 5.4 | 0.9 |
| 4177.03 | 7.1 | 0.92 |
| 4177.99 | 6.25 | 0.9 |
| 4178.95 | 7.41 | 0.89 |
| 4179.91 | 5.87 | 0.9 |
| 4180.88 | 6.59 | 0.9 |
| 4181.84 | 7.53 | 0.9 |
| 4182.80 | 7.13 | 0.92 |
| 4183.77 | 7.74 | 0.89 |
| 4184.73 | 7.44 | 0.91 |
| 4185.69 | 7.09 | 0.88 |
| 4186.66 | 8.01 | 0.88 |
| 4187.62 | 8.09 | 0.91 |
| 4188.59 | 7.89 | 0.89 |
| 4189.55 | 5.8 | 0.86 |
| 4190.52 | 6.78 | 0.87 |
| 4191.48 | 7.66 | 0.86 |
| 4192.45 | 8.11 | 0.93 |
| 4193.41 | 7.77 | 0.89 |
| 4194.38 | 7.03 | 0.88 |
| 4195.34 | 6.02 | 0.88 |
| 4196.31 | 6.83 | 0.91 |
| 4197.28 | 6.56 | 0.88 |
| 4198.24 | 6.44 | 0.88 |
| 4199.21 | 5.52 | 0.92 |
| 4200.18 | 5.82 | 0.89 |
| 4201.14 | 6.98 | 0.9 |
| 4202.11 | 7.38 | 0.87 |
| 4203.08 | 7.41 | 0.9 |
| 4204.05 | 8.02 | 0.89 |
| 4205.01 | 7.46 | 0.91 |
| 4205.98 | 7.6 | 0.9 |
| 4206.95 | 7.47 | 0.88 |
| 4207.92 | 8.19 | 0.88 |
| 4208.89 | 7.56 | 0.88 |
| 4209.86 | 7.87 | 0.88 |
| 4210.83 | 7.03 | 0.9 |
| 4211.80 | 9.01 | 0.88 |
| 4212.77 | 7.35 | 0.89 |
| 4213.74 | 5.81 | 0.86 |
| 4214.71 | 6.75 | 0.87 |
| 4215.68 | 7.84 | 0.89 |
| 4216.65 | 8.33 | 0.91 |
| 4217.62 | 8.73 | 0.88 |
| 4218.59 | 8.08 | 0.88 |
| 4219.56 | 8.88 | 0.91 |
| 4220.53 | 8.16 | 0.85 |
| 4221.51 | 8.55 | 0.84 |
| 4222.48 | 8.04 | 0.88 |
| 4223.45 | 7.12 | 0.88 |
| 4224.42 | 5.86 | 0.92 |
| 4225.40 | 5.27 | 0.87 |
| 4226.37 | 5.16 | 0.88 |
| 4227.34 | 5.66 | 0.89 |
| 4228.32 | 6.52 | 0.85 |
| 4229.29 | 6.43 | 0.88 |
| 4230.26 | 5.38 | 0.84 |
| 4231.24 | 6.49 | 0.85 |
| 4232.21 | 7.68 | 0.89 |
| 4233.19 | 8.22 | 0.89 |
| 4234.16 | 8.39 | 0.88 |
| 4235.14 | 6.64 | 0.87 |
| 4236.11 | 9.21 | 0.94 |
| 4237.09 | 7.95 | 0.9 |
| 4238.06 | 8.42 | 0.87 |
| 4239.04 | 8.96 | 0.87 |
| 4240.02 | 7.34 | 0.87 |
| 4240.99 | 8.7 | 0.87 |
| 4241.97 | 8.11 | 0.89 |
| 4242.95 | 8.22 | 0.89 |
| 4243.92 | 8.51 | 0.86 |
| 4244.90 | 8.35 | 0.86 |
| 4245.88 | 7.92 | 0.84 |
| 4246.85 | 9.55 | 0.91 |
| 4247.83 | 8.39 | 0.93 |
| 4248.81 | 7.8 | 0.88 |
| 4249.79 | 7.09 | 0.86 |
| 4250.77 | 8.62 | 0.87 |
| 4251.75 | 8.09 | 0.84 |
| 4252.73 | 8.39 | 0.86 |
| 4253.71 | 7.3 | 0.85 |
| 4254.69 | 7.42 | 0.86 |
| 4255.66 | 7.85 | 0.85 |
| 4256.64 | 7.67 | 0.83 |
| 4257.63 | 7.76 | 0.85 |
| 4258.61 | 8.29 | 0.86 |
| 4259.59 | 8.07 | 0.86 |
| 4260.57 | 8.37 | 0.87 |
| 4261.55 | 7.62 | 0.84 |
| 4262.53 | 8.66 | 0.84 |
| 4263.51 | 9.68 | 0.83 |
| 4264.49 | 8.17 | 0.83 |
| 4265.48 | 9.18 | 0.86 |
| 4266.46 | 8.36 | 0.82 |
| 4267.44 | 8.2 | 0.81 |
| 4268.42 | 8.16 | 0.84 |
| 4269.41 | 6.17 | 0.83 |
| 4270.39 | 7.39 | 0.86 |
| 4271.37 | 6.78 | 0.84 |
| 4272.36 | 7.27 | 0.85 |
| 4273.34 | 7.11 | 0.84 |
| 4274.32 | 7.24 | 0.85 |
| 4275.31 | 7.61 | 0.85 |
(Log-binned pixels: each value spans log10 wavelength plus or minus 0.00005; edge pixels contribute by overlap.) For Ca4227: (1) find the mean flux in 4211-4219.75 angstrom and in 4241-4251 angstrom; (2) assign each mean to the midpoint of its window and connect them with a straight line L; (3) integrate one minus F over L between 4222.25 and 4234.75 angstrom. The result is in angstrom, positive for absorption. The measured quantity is 2.19 angstrom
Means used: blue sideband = 7.81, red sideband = 8.26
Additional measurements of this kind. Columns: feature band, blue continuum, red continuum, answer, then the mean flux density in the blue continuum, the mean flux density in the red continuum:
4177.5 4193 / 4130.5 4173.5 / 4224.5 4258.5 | 0.37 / 7.26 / 7.62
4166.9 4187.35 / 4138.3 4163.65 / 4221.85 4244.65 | 0.41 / 7.13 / 7.34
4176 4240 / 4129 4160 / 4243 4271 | 4.03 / 7.26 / 8.11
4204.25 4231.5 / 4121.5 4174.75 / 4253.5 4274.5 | 1.40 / 7.3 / 7.87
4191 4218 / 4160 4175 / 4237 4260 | 1.35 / 7.32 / 8.12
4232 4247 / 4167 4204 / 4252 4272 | -1.08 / 7.01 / 7.97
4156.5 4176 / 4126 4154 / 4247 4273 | 0.69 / 7.33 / 7.97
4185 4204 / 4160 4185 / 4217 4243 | 0.57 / 7.12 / 7.48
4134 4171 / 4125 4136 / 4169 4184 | 0.12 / 7.47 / 7.01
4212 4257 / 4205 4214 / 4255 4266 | 1.61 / 7.58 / 8.29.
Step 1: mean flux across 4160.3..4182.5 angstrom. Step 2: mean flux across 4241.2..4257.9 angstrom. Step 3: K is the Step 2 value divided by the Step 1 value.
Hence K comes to 1.1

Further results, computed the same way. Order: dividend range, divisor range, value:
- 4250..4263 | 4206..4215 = 1.07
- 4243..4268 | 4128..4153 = 1.13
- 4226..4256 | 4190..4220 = 1.05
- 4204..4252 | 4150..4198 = 1.07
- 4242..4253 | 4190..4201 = 1.22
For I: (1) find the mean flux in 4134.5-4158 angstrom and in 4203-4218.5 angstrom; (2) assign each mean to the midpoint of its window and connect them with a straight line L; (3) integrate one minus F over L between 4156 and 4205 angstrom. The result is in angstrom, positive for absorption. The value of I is 2.5 angstrom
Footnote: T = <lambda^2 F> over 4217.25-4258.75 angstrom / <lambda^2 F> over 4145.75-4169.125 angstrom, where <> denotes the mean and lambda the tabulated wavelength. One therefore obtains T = 1.1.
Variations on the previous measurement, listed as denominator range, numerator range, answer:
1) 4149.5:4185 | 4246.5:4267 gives 1.20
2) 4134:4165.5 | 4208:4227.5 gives 1.05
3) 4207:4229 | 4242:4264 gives 1.13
